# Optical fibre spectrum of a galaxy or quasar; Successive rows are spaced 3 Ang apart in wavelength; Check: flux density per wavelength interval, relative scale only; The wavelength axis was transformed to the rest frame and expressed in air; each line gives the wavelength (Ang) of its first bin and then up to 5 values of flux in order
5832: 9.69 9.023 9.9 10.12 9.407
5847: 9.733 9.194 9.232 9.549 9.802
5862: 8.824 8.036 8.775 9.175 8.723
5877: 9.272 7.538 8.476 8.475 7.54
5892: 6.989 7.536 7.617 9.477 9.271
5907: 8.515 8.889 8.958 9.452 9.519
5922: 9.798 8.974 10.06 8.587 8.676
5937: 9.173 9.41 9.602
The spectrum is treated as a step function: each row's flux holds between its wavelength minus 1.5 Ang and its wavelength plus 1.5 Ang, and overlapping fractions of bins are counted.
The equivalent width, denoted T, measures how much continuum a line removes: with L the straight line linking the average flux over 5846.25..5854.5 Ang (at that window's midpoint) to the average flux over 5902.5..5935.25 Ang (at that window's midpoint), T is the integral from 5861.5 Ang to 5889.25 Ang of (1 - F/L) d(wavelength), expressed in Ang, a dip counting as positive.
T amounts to 2.3 Ang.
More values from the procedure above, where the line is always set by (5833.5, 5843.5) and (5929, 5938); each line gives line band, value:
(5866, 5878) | 0.6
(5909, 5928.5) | -0.8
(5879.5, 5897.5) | 2.9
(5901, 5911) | 0.1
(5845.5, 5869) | 0.9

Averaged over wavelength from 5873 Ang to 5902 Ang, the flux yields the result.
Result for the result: 8.13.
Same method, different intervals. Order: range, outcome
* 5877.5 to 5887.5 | 8.27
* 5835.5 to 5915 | 8.82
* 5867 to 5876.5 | 8.94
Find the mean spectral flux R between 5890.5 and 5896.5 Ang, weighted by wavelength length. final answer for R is 7.26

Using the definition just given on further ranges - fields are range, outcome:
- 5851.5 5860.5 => 9.53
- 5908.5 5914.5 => 8.92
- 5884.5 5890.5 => 8.01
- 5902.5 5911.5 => 8.89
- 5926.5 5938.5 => 9.12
